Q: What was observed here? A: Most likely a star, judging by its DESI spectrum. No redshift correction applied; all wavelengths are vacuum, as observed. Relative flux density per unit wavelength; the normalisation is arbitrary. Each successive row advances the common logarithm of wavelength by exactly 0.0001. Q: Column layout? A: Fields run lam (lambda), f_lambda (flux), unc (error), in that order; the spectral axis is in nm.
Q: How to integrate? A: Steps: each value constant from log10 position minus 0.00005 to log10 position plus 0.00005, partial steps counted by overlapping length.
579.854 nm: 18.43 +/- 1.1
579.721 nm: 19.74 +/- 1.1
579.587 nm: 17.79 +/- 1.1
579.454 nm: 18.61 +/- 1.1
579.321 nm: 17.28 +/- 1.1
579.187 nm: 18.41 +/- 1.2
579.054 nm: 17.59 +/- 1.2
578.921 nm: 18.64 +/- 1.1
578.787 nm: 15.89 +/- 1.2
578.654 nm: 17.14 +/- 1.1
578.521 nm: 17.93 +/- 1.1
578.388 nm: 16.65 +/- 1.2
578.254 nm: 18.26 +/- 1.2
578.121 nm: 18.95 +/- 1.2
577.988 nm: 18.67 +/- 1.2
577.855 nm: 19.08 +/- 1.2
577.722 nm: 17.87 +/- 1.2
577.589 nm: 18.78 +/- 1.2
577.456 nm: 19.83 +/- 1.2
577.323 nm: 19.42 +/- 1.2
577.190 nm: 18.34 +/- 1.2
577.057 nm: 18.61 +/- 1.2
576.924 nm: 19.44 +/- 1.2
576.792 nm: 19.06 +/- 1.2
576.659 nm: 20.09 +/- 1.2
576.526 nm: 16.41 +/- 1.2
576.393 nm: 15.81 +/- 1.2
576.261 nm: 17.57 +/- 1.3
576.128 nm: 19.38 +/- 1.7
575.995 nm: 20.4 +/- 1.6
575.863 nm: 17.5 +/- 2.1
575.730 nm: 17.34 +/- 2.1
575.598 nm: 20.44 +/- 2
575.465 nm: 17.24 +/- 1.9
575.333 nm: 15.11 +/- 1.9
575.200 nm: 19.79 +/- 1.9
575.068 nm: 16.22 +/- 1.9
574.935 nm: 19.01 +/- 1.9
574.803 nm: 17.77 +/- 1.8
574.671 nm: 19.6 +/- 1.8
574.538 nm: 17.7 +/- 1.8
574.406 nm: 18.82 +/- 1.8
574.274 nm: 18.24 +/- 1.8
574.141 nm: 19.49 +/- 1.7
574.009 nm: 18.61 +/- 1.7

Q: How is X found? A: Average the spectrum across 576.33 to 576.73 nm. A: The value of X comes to 17.4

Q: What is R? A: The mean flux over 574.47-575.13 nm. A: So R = 18.1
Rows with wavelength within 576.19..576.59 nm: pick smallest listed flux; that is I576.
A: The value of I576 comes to 15.81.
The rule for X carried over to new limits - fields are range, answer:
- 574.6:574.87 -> 18.7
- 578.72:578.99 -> 17.3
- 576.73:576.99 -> 19.3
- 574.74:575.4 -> 17.6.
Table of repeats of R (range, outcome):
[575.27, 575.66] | 17.6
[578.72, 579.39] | 17.6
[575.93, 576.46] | 18.3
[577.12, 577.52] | 19.2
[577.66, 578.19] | 18.7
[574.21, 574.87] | 18.4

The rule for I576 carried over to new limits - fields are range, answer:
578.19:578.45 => 16.65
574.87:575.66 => 15.11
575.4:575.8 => 17.24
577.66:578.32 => 17.87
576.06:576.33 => 17.57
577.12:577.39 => 18.34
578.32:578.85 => 15.89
